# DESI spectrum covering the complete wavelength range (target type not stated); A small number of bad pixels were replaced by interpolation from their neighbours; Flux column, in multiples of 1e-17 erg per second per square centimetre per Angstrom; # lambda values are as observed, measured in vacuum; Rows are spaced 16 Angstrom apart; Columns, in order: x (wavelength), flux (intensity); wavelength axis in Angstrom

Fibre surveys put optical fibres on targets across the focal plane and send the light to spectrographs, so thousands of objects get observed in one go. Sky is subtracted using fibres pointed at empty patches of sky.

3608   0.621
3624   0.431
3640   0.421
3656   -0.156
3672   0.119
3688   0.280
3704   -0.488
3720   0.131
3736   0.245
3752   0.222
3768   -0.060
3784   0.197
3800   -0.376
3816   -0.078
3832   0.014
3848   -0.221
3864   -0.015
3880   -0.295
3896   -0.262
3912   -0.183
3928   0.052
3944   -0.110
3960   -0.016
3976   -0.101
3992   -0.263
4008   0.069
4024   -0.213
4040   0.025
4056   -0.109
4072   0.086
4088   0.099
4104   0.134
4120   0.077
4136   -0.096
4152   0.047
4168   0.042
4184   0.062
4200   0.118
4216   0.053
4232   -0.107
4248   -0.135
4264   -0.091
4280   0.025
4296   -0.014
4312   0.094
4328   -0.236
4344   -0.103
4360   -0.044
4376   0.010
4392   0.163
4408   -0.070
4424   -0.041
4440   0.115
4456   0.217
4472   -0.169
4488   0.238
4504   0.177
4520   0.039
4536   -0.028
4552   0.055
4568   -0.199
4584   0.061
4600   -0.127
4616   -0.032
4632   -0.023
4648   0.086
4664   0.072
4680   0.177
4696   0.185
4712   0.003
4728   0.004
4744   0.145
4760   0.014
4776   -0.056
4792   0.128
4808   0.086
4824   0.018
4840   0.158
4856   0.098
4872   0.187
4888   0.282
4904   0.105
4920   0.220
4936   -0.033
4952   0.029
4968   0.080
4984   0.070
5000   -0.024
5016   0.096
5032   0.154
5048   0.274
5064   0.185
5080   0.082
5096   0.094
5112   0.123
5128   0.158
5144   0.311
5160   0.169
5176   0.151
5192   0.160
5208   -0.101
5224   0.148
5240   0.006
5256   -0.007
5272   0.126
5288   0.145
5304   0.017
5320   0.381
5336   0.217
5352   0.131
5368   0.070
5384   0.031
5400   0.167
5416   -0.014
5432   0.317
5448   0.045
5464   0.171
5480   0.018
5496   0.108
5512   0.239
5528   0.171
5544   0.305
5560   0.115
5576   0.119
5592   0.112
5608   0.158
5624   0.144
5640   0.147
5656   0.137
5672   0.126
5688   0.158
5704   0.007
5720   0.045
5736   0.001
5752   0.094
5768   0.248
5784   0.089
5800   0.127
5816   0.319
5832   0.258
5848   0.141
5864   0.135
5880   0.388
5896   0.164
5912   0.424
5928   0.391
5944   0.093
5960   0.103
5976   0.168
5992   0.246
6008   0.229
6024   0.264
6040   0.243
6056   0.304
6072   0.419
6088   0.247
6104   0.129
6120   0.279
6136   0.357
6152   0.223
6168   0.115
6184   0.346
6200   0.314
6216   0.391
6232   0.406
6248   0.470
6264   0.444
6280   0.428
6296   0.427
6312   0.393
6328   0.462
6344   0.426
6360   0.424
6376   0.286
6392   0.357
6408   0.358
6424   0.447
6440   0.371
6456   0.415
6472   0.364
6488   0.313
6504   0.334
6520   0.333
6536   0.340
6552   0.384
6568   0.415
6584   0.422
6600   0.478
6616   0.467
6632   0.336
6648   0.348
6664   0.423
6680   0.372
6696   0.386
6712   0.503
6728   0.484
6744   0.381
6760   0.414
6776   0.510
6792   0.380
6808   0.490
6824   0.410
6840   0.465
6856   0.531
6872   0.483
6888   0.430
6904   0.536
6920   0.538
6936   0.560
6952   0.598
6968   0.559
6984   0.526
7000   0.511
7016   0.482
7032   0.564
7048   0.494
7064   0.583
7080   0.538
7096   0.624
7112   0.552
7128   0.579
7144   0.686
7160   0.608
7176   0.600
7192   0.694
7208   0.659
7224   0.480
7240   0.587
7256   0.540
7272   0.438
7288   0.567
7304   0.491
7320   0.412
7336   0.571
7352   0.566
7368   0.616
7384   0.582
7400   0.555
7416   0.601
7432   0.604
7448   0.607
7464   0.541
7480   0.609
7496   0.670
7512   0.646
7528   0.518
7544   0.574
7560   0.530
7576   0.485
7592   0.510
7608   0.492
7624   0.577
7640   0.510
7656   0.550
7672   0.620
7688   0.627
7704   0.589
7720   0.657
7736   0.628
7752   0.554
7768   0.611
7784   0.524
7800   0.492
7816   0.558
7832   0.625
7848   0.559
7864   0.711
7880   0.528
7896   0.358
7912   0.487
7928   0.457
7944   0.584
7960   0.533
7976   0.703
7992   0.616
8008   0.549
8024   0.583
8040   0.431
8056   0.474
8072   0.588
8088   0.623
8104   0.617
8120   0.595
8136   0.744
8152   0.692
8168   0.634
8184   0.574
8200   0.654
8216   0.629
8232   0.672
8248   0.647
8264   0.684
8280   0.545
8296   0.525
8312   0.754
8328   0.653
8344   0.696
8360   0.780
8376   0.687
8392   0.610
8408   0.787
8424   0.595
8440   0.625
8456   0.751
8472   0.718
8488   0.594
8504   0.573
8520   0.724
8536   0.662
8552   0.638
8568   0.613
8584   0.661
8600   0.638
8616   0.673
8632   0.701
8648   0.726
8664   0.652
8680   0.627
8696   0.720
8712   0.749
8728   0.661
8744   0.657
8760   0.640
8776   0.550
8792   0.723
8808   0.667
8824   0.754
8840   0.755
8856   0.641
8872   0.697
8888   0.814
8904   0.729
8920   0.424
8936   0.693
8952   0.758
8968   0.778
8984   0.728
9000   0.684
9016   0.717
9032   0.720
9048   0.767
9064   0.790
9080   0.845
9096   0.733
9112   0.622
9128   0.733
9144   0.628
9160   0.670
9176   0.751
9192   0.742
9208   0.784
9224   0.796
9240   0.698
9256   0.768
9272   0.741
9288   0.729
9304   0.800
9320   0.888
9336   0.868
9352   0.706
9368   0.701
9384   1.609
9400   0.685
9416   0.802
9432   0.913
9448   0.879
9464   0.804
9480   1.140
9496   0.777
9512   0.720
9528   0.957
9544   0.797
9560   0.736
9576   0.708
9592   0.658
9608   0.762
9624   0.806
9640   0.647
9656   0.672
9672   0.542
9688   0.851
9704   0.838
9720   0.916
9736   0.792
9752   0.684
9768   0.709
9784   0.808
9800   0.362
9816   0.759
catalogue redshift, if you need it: 0.553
